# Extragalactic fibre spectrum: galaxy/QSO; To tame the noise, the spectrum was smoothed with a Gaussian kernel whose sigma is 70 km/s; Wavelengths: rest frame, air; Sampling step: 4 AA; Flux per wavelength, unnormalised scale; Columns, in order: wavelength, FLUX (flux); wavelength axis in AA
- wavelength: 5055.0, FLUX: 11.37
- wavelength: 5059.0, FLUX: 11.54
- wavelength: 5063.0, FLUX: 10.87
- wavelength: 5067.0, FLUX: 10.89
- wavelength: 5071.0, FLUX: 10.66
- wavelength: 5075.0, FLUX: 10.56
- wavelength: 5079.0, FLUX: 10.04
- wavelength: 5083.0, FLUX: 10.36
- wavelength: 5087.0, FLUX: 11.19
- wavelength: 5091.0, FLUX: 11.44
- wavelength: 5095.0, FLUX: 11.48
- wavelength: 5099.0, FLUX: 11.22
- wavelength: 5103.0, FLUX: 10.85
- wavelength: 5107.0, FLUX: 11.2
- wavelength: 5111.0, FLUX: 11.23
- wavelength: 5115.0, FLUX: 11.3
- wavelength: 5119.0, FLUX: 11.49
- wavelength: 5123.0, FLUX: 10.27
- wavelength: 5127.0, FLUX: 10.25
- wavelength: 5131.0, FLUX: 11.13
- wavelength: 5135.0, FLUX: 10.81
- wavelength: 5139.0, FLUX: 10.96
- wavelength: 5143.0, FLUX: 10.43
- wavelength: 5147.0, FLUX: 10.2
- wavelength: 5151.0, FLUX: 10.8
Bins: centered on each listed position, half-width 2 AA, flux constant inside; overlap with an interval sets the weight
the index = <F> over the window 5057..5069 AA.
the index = 11.1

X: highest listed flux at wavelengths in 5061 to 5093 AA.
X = 11.44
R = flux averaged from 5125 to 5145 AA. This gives 10.7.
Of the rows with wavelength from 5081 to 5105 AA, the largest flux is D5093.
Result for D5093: 11.48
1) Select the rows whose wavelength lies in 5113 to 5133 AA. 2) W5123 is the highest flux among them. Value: 11.49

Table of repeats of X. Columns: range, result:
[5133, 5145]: 10.96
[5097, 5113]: 11.23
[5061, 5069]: 10.89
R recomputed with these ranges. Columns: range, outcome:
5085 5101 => 11.3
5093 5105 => 11.2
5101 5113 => 11.1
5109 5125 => 11.1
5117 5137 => 10.8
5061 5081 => 10.6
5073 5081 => 10.3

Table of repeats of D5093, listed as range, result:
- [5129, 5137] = 11.13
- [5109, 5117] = 11.3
